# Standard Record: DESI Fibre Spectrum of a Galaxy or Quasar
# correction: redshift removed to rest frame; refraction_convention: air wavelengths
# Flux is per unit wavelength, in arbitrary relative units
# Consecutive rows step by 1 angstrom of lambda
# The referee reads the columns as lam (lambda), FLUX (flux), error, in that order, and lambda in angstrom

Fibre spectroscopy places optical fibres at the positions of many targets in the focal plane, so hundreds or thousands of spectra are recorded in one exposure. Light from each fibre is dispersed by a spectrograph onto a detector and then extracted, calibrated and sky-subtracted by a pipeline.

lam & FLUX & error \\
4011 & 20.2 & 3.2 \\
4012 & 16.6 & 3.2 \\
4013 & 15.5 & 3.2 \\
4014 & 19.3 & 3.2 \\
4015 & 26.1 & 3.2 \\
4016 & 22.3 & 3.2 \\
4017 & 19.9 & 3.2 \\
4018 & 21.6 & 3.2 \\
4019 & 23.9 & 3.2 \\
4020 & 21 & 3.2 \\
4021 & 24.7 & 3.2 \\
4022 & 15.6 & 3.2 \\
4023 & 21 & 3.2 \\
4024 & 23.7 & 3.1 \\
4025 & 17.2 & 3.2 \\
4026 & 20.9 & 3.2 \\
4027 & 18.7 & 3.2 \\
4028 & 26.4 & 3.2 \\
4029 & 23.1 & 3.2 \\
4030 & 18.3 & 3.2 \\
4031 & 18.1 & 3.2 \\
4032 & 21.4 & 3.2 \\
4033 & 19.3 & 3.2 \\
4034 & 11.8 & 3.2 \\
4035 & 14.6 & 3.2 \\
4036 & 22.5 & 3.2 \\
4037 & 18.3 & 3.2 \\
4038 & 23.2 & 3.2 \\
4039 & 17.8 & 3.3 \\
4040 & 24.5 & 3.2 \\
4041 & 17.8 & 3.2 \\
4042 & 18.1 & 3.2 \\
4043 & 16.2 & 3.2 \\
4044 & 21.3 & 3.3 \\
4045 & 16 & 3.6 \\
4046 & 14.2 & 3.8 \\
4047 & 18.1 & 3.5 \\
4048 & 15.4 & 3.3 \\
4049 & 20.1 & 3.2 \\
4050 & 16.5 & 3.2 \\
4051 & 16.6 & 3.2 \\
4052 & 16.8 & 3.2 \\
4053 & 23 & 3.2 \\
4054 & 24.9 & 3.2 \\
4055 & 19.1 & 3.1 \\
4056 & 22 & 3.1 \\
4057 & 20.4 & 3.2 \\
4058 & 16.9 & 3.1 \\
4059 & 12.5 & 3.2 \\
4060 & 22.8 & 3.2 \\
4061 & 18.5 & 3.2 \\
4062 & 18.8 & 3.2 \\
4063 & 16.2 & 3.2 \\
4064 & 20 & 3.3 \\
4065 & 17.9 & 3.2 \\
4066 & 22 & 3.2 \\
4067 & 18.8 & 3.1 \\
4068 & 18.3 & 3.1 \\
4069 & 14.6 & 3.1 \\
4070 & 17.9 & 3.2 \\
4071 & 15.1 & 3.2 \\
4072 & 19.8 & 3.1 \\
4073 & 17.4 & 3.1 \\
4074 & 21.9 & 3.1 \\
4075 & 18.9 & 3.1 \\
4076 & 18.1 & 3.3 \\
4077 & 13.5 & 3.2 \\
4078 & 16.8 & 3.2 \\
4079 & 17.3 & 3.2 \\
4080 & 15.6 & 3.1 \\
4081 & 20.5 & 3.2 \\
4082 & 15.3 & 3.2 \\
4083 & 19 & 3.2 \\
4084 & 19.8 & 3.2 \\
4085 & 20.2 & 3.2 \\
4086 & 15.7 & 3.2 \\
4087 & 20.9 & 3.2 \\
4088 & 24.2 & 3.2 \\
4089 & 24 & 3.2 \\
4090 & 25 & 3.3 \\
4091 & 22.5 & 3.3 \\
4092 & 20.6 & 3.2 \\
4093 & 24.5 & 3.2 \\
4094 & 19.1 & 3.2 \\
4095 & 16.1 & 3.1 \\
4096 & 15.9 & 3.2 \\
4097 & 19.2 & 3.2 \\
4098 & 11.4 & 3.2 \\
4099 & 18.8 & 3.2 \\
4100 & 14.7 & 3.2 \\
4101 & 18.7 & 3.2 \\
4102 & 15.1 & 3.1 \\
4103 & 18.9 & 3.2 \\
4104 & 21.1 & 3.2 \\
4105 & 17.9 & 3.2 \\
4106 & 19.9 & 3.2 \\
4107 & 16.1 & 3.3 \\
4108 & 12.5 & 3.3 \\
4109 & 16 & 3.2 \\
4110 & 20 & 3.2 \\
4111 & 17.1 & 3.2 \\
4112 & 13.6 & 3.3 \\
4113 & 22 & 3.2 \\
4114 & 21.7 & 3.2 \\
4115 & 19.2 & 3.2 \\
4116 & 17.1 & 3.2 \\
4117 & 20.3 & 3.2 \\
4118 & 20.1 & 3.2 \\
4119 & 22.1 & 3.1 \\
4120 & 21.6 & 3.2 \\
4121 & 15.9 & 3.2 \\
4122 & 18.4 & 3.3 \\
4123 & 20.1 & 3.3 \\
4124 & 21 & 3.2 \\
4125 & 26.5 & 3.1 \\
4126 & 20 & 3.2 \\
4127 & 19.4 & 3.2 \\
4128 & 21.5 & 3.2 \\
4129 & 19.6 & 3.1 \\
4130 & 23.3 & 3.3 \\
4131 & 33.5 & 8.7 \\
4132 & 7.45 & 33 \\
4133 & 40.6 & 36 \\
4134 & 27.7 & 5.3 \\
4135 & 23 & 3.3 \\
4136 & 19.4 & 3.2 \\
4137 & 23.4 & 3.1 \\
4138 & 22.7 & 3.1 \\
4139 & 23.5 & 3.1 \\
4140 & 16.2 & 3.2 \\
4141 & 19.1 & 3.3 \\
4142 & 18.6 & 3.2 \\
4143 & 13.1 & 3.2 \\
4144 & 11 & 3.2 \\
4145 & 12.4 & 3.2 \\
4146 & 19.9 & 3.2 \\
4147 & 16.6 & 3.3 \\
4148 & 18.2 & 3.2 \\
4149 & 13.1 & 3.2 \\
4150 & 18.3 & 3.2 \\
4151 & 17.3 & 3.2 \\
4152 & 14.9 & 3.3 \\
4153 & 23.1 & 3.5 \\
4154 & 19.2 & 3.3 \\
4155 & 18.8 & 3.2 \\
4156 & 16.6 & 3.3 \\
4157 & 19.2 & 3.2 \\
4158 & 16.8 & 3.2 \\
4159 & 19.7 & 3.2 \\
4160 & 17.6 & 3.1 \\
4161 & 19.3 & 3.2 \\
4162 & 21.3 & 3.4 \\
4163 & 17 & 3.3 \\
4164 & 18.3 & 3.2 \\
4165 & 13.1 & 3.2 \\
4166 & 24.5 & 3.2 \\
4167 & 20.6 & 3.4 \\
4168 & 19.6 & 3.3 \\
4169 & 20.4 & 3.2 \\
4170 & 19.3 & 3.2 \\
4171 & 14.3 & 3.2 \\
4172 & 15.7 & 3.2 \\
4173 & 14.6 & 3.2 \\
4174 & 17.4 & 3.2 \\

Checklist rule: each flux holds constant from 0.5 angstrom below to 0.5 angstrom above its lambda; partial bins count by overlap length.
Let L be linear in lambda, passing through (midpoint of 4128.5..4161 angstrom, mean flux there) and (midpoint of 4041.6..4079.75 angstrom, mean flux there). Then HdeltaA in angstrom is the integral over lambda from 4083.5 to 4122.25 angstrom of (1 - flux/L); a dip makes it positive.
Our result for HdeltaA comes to -0.2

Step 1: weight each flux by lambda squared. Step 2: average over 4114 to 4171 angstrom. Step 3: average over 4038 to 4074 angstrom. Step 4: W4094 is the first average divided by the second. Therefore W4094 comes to 1.10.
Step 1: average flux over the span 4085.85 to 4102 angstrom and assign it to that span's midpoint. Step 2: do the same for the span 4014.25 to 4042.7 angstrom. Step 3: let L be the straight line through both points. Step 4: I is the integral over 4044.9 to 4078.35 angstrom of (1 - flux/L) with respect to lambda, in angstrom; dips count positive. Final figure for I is 2.73 angstrom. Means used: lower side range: 20.4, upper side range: 19.4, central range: 18.3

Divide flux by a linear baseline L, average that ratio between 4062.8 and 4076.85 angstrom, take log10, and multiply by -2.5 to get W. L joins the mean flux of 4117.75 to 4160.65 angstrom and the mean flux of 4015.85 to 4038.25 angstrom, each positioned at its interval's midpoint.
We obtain 0.10 mag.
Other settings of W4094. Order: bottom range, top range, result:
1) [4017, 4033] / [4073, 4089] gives 0.92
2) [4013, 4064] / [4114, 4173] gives 1.05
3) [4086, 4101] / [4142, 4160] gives 0.89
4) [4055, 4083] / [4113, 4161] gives 1.13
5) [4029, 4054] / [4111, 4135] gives 1.20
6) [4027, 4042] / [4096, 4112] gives 0.89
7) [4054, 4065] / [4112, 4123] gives 1.06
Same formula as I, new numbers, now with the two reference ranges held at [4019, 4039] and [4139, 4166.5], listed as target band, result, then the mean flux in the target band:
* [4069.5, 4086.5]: 1.1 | 17.8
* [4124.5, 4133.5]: -2.7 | 23.5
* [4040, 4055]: 0.9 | 18.5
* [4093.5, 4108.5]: 1.3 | 17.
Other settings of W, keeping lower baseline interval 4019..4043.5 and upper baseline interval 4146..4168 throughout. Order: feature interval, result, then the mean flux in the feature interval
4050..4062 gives 0.02 mag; 19.3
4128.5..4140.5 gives -0.25 mag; 23.4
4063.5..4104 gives 0.03 mag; 18.6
